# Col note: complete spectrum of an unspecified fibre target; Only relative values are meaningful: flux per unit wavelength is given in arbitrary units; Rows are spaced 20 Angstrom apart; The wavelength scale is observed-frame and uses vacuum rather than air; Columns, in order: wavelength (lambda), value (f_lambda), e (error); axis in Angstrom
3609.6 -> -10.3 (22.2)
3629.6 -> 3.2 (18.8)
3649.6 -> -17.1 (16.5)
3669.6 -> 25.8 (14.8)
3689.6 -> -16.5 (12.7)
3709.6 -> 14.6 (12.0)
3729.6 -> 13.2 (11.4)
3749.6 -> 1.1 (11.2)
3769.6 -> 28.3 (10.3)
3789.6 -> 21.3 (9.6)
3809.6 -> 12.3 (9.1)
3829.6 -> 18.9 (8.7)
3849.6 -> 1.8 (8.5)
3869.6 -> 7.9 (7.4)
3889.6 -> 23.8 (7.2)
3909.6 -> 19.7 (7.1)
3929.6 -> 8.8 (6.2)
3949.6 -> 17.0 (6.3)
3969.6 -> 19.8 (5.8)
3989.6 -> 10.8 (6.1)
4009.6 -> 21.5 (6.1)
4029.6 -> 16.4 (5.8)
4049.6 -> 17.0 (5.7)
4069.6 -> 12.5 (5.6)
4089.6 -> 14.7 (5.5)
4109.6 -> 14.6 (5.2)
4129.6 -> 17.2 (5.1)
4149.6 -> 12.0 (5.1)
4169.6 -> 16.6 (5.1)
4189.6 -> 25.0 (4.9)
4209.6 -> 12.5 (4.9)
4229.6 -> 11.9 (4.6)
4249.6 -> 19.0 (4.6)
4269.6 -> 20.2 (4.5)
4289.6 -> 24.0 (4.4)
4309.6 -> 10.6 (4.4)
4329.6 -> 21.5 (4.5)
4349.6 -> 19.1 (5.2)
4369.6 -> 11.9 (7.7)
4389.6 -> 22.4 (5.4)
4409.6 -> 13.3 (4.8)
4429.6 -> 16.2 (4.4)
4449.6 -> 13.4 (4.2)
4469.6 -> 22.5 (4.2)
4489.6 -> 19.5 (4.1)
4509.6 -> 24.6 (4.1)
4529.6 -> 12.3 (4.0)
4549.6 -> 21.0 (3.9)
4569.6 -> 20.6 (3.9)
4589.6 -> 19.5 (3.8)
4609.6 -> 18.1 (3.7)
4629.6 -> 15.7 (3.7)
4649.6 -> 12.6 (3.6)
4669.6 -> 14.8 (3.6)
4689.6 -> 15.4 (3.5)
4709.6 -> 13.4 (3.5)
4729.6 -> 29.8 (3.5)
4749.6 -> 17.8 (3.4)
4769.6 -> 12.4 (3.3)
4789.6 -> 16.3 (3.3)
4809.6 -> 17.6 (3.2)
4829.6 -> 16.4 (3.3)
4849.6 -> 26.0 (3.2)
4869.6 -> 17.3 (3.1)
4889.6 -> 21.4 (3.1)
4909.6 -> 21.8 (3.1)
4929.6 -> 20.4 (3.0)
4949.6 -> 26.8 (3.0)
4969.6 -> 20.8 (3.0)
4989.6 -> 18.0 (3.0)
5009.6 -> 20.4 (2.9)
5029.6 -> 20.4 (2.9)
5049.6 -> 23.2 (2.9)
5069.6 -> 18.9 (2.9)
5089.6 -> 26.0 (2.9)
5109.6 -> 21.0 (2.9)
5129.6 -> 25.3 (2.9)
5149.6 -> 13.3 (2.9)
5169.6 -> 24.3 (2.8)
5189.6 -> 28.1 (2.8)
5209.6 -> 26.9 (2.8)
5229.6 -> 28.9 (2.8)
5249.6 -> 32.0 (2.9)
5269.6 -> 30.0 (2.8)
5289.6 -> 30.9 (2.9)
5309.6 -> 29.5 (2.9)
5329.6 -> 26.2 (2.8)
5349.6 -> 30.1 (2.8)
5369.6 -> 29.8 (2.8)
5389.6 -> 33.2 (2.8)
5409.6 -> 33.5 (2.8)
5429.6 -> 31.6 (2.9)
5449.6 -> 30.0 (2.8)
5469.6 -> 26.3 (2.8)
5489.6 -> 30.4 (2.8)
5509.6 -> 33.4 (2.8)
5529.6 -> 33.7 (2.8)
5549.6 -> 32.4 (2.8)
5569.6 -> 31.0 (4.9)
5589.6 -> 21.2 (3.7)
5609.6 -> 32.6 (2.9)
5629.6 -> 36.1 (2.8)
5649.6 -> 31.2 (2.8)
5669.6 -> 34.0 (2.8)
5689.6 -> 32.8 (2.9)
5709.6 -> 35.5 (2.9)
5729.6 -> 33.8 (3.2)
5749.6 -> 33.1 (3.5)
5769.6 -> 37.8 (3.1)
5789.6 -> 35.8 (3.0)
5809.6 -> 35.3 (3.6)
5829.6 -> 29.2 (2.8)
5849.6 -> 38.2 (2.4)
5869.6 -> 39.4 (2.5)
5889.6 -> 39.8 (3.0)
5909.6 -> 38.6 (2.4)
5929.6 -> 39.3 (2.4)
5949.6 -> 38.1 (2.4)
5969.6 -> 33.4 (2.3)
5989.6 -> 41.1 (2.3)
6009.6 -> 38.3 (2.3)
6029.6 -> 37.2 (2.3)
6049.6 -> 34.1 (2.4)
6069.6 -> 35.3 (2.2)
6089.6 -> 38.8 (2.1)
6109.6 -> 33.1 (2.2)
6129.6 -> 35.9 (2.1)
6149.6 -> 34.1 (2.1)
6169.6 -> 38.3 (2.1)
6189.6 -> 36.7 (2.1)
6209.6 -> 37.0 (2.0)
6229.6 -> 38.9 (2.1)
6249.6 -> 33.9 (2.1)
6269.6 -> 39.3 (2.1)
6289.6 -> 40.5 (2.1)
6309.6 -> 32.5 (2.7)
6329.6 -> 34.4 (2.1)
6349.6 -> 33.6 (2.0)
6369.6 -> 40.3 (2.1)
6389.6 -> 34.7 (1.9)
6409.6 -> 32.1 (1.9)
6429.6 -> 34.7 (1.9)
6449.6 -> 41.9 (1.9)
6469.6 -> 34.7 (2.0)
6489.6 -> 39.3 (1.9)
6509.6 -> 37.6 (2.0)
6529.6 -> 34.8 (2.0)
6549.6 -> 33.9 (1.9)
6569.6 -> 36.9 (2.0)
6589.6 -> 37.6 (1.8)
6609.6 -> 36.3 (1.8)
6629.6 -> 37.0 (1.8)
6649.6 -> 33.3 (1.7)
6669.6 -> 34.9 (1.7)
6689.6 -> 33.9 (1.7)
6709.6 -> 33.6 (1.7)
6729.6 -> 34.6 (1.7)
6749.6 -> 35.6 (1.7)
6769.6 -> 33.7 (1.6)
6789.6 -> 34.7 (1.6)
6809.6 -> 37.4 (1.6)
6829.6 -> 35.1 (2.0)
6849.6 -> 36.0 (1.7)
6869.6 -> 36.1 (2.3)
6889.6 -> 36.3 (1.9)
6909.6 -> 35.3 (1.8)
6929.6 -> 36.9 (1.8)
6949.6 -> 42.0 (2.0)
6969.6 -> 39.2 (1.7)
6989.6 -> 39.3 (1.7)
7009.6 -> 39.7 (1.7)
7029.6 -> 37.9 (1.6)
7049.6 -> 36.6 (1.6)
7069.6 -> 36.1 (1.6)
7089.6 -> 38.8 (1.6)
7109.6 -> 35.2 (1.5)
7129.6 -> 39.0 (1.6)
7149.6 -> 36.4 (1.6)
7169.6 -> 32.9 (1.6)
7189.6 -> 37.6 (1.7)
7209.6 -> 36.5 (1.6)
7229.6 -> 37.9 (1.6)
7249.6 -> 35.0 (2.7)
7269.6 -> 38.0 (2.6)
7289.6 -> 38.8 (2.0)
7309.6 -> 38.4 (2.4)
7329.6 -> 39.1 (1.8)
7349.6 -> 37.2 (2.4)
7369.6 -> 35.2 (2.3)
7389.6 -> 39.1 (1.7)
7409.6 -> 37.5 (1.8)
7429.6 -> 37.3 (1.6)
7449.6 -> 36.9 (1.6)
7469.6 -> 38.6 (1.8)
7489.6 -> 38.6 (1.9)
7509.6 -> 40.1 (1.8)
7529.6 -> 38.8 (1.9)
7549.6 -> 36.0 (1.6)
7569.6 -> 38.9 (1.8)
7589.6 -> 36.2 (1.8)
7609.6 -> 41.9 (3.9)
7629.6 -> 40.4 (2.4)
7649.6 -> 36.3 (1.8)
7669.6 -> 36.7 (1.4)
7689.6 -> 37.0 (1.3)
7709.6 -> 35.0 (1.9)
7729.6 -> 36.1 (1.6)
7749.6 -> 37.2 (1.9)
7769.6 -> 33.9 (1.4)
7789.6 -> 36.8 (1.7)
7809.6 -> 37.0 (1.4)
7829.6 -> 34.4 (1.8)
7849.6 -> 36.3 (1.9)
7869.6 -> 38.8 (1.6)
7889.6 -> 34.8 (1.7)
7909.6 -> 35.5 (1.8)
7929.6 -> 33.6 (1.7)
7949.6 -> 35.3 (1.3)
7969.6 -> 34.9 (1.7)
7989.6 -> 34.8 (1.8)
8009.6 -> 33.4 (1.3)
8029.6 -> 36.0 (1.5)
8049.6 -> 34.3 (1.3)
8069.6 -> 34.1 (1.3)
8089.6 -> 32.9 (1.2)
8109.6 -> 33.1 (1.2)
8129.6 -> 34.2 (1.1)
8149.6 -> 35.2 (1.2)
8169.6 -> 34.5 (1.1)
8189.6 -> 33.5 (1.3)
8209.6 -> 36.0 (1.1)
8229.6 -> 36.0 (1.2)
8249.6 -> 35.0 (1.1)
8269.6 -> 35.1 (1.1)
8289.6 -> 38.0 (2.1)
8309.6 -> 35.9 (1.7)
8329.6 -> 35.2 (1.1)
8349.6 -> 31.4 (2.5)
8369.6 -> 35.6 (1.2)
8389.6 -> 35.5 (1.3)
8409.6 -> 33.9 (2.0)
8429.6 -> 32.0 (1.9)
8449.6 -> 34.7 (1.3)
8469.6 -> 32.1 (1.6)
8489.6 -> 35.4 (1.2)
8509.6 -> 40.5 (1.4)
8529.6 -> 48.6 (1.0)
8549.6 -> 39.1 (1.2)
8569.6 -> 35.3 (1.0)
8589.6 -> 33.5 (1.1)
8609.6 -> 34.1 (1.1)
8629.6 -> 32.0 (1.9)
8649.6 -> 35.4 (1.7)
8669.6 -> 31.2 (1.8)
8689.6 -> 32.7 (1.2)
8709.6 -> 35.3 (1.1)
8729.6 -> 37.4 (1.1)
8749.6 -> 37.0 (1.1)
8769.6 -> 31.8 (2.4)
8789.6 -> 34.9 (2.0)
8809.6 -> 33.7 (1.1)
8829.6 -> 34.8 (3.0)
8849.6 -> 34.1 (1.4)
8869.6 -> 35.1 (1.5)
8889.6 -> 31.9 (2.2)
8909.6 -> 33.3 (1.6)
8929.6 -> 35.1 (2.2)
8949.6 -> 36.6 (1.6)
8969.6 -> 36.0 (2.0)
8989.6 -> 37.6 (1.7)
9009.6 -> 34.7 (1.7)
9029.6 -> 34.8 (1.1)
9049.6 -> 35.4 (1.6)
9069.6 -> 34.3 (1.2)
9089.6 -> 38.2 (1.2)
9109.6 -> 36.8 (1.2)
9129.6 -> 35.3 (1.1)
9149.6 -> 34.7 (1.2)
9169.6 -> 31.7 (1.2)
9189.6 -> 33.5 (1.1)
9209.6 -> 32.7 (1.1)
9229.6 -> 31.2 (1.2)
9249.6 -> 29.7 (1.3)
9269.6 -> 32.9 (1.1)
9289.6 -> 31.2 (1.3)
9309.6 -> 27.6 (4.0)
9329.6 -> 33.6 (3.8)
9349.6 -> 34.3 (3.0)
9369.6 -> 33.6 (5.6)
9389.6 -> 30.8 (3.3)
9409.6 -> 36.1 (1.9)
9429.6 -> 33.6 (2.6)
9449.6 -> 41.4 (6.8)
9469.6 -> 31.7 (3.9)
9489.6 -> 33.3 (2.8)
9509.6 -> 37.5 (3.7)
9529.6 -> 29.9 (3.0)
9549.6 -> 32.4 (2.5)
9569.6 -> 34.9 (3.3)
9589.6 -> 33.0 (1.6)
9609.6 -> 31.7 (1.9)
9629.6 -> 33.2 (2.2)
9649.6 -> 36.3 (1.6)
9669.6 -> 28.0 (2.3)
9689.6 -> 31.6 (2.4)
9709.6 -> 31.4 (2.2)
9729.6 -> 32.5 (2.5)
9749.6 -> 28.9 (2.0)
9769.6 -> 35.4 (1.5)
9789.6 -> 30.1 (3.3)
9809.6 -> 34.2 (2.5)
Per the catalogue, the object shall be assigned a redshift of 0.30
